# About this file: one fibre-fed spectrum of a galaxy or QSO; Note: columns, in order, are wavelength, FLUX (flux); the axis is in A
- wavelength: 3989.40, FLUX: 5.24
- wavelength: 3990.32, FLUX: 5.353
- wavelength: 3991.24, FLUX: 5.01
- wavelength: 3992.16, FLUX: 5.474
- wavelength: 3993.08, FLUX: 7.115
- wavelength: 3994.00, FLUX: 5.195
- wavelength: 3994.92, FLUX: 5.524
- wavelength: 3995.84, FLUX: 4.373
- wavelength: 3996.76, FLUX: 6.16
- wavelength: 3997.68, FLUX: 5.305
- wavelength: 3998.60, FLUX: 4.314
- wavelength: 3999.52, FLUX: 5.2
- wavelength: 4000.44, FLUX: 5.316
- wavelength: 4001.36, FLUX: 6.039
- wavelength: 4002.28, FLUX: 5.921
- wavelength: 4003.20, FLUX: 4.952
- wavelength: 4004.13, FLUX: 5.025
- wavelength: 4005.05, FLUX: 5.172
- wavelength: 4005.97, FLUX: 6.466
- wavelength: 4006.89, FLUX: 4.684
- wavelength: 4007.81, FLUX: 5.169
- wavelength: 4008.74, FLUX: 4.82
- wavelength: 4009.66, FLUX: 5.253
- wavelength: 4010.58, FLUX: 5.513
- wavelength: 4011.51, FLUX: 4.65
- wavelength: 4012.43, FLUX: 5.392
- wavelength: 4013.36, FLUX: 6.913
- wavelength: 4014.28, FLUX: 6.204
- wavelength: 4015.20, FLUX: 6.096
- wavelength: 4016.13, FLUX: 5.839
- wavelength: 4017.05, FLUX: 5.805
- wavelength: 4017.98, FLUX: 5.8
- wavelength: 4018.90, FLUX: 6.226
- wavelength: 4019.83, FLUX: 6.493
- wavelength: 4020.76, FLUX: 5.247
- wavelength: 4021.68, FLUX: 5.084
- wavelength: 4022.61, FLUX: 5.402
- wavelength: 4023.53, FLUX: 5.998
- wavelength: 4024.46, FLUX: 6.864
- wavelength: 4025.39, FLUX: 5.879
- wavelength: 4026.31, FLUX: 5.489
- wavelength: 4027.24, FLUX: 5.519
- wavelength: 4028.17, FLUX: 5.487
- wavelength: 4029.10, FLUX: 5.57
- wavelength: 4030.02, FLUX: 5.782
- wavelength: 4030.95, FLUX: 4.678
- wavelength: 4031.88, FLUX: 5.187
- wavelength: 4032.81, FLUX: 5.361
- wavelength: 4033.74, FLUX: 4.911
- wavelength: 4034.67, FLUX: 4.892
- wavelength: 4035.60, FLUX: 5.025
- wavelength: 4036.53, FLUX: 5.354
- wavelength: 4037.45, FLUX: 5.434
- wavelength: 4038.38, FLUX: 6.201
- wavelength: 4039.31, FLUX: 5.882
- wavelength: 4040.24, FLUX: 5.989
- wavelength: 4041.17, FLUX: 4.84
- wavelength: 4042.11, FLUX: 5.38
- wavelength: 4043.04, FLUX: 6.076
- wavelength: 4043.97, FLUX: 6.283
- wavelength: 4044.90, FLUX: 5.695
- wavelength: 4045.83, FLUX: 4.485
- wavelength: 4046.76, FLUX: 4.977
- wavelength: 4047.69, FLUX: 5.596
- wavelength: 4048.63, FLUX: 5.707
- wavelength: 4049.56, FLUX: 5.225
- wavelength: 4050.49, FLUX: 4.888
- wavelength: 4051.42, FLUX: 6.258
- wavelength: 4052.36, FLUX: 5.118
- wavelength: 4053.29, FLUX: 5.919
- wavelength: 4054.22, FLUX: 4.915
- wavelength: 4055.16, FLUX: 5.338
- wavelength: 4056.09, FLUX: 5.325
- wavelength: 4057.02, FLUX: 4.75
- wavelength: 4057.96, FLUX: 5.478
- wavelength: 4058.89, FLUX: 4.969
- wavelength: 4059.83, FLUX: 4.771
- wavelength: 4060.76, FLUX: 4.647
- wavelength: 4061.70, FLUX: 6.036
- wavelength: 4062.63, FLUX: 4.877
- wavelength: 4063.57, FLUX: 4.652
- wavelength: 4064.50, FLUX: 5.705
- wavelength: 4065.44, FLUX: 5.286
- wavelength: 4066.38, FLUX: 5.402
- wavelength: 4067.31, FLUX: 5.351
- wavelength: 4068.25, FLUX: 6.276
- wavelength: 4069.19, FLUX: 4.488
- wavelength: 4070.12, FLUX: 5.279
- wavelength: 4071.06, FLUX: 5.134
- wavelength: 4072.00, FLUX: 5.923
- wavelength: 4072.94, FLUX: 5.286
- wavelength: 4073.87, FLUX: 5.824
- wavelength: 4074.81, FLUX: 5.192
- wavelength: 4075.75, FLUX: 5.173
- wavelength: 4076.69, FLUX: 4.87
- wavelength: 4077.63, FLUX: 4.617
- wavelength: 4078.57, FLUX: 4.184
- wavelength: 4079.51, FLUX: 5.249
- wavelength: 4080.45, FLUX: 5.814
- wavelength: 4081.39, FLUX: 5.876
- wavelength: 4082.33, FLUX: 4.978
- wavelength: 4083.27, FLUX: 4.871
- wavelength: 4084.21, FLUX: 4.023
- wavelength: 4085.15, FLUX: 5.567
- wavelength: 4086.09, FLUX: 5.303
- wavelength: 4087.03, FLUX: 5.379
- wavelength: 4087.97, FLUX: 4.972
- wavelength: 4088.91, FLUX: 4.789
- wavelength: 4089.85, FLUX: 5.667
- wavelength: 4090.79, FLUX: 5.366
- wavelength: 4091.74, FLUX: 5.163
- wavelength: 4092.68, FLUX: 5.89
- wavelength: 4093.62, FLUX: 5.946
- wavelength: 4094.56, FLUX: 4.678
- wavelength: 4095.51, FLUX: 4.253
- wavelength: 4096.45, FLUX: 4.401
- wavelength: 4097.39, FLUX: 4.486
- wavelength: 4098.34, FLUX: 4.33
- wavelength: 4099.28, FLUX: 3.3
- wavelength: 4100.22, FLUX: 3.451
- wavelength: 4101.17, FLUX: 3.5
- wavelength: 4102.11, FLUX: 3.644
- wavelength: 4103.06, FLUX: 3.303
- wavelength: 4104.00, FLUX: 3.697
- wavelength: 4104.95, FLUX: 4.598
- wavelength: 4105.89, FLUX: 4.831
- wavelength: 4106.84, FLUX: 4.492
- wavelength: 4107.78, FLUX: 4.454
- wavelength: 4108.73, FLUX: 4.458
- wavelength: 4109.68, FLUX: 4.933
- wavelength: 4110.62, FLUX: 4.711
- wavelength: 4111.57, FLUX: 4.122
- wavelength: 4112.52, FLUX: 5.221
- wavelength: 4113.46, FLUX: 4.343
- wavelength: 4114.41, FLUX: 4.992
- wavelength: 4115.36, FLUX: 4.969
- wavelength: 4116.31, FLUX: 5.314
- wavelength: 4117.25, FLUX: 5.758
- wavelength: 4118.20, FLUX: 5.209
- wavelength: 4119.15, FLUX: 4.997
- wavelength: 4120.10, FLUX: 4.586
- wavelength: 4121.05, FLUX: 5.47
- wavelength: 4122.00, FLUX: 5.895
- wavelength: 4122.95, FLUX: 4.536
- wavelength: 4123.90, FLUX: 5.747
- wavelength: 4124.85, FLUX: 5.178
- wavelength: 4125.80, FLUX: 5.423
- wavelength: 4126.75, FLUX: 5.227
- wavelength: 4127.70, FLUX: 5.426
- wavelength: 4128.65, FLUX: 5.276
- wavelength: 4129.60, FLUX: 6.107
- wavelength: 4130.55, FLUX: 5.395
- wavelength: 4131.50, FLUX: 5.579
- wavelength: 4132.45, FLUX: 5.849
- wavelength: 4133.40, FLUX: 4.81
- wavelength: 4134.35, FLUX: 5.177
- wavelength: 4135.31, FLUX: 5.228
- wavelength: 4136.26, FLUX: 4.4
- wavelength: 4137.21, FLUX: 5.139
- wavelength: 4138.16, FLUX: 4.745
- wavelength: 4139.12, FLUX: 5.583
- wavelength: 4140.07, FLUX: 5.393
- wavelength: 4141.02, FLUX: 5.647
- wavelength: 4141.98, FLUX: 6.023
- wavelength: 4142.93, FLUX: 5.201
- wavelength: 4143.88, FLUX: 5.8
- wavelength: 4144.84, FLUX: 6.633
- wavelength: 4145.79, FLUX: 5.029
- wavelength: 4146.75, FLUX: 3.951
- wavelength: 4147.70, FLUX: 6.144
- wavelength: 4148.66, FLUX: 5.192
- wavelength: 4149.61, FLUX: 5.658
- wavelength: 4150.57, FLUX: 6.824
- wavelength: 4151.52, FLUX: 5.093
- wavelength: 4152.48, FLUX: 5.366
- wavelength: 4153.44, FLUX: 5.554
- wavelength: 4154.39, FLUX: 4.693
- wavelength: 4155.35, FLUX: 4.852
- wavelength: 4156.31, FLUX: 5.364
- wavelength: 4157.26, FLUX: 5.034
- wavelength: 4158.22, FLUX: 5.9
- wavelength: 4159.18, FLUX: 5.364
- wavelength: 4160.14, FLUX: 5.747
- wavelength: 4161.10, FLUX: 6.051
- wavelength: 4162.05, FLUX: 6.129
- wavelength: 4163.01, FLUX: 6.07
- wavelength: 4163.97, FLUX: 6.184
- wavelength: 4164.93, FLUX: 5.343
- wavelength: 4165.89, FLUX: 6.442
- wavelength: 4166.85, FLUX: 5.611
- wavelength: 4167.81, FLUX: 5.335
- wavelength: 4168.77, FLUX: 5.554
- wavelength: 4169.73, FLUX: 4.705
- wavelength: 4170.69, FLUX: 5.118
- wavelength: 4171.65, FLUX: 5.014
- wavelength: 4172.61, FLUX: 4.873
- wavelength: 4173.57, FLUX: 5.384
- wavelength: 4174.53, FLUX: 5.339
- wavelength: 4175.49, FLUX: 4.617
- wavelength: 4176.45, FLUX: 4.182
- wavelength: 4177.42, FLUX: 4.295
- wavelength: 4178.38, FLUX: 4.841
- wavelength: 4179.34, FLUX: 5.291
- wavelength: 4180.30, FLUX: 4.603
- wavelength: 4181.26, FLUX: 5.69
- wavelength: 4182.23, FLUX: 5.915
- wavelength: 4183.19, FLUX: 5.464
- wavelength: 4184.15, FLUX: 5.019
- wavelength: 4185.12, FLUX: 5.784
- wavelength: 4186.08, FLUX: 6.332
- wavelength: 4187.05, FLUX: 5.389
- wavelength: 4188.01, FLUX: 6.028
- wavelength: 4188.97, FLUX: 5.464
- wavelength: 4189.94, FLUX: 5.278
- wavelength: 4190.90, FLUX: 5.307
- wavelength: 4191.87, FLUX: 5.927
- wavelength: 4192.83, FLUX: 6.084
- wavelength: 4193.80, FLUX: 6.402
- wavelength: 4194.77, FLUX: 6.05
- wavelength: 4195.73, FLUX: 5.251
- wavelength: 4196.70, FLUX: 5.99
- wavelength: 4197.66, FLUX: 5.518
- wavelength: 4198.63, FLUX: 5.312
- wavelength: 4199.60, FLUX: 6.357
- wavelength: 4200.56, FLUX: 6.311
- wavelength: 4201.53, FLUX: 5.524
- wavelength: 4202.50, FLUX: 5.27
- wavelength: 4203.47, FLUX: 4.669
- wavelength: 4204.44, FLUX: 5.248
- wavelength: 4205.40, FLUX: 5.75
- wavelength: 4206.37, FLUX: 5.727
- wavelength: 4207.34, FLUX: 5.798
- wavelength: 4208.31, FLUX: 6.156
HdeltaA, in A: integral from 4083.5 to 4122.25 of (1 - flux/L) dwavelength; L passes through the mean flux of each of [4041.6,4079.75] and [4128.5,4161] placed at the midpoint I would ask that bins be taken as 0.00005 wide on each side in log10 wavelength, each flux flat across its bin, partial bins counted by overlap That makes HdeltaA 4.42 A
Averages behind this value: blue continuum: 5.28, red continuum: 5.41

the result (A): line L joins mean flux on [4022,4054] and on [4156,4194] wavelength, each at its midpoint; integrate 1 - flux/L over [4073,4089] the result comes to 1.1 A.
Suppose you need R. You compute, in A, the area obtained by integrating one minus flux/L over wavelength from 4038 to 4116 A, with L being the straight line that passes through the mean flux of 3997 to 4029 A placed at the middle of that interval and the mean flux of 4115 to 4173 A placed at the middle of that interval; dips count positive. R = 6.6 A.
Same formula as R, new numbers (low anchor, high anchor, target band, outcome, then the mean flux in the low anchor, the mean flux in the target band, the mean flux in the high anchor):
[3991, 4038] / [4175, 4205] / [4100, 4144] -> 4.0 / 5.51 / 4.98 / 5.47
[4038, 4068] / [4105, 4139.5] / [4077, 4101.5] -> 1.8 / 5.38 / 4.86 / 5.09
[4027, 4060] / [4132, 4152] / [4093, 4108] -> 3.3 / 5.37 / 4.22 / 5.41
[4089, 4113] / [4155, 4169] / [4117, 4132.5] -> -1.3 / 4.52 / 5.37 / 5.67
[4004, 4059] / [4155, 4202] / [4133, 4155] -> 0.6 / 5.51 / 5.36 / 5.51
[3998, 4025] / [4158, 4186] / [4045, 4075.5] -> 1.3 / 5.58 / 5.29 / 5.38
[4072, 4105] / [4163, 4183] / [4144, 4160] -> -0.9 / 4.81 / 5.43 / 5.24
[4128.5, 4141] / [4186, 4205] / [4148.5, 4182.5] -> 0.7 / 5.3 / 5.37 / 5.67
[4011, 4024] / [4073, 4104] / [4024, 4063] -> 0.2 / 5.79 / 5.41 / 4.8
